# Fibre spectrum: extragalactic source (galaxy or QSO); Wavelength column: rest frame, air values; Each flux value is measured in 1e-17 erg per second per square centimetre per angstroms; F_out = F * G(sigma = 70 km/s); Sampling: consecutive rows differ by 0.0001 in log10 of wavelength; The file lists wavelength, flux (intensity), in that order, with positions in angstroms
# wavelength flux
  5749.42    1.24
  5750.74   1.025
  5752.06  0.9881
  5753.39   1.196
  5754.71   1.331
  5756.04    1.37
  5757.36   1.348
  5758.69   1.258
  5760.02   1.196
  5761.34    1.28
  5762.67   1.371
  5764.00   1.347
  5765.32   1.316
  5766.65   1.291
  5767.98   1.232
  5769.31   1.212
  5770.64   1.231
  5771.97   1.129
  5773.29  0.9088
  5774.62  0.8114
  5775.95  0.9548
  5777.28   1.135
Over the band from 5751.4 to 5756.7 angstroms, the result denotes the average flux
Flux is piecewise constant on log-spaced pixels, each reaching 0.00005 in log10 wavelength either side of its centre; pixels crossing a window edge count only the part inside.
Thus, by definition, 1.22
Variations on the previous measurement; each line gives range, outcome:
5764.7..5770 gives 1.26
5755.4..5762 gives 1.29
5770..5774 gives 1.09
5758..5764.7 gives 1.29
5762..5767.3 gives 1.33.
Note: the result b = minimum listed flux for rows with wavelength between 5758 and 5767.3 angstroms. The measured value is 1.196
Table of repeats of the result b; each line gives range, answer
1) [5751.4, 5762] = 0.9881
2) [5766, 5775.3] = 0.8114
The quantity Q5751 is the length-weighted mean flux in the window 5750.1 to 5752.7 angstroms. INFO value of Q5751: 1.01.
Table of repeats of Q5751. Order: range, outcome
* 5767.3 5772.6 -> 1.2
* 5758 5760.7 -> 1.23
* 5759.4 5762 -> 1.24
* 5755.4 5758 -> 1.36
